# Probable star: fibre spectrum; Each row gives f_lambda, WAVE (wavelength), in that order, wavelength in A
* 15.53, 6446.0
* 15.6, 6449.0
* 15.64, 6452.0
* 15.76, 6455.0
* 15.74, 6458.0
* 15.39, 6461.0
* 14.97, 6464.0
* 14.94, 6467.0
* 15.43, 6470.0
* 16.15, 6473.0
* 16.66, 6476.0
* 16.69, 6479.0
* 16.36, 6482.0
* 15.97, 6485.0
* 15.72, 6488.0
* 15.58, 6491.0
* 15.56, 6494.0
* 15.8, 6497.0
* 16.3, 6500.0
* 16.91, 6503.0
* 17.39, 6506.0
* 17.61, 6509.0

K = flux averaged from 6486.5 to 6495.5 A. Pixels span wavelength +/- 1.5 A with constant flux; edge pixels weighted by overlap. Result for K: 15.6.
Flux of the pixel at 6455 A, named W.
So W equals 15.76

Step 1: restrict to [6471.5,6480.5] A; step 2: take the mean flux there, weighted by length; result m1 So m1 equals 16.5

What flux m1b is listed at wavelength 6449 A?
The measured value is 15.6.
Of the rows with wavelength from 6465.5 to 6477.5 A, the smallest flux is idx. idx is 14.94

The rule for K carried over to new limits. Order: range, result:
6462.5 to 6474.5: 15.4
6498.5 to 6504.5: 16.6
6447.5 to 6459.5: 15.7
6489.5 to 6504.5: 16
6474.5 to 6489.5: 16.3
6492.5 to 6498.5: 15.7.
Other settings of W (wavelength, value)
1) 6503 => 16.91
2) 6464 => 14.97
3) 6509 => 17.61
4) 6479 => 16.69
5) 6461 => 15.39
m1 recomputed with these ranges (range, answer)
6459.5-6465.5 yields 15.2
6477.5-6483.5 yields 16.5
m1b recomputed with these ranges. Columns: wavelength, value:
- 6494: 15.56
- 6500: 16.3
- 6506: 17.39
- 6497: 15.8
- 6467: 14.94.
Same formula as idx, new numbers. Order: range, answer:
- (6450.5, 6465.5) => 14.97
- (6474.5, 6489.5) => 15.72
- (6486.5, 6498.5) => 15.56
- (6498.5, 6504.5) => 16.3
